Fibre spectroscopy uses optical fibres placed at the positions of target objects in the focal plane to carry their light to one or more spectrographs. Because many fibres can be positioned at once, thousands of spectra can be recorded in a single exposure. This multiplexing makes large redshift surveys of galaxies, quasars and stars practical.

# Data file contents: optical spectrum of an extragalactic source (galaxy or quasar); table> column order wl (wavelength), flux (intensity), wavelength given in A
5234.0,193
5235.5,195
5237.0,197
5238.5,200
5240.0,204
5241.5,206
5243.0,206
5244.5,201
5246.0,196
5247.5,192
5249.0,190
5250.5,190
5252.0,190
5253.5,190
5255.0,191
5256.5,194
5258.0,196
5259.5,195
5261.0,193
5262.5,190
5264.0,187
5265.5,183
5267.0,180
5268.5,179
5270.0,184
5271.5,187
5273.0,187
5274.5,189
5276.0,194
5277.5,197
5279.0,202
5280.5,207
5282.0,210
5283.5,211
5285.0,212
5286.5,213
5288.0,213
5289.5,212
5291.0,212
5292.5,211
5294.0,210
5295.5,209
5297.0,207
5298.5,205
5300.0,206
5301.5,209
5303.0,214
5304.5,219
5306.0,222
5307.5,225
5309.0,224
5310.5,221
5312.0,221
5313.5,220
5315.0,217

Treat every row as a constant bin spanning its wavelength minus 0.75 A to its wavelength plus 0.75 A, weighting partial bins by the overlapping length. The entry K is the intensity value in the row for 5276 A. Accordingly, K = 194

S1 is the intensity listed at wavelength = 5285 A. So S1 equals 212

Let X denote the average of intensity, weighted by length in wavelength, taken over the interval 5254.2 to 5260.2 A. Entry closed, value 194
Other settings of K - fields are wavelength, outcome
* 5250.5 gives 190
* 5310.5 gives 221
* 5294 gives 210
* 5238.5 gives 200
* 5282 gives 210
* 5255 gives 191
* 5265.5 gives 183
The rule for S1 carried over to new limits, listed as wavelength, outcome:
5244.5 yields 201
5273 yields 187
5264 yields 187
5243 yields 206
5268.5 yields 179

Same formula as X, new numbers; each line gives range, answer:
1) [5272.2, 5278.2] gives 192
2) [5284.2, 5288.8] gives 213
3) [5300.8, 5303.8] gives 212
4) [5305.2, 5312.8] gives 223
